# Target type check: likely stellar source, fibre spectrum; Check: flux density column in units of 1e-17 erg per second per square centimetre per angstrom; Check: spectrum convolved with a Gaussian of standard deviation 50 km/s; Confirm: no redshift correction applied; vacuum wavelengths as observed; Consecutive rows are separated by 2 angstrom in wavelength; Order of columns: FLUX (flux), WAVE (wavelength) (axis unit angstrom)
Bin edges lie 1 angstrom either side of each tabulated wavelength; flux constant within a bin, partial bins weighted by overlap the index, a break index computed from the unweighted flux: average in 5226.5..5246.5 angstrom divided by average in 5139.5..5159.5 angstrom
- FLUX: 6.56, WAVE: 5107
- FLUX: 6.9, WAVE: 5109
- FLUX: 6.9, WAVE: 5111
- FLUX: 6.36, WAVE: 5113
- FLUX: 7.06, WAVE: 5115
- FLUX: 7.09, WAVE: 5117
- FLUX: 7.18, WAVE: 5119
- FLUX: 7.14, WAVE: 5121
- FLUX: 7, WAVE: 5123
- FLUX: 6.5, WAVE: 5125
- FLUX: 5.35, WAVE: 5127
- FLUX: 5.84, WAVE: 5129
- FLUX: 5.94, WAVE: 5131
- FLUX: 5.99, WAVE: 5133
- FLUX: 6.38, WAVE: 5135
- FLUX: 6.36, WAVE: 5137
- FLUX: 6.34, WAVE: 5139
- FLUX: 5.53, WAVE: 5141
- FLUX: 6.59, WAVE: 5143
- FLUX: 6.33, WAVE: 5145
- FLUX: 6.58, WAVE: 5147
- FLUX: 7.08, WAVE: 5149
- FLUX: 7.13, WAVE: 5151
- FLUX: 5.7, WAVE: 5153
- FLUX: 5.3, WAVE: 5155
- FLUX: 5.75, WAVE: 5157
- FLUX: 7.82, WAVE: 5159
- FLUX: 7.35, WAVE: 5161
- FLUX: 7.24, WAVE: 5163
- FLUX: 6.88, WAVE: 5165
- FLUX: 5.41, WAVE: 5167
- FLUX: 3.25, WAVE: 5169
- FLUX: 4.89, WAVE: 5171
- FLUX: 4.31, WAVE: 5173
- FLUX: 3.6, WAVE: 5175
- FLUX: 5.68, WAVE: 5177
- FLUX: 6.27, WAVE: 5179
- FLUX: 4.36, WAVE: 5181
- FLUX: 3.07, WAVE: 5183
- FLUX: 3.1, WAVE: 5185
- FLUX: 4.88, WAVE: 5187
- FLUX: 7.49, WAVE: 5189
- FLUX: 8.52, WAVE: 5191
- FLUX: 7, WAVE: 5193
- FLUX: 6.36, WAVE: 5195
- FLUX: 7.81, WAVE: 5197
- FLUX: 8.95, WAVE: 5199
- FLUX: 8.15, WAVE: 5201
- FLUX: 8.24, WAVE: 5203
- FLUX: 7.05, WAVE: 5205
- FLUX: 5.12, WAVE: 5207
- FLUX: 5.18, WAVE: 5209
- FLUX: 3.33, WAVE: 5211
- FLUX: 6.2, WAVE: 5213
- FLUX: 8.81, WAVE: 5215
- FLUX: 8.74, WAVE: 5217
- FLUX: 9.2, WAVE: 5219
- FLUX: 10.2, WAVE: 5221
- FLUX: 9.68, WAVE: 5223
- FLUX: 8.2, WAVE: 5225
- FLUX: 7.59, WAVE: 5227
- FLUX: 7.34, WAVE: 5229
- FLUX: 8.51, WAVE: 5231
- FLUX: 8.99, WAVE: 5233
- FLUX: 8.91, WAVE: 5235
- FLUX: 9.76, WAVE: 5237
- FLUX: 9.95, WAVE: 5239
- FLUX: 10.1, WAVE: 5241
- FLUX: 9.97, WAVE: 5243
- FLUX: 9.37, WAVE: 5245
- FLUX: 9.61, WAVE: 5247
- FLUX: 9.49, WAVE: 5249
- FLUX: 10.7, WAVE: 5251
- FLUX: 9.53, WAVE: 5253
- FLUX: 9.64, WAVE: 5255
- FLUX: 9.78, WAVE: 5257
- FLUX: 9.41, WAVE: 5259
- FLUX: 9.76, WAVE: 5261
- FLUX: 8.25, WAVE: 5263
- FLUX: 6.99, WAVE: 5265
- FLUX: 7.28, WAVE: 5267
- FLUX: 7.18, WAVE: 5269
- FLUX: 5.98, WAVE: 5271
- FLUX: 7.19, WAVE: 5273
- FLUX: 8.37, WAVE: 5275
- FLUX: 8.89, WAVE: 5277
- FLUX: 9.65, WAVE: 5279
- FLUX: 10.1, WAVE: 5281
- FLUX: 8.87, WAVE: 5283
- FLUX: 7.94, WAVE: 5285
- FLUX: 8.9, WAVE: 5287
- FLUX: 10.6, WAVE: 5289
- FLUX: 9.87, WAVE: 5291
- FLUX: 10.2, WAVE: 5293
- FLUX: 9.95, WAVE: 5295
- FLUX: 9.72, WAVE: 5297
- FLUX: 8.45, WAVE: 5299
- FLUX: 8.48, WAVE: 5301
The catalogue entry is 1.4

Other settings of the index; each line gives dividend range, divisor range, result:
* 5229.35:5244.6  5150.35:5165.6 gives 1.41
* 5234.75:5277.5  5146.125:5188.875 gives 1.61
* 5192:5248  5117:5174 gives 1.32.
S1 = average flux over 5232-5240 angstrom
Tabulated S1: 9.4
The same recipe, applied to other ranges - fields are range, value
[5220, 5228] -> 8.92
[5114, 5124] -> 7.09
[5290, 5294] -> 10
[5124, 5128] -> 5.92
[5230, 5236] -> 8.8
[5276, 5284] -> 9.38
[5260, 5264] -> 9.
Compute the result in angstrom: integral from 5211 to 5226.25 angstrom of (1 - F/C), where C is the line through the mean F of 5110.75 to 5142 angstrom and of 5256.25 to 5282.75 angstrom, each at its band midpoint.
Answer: -1.3 angstrom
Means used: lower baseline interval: 6.42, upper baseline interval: 8.37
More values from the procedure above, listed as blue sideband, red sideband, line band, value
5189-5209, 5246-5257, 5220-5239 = -0.2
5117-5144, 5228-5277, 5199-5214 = 2.9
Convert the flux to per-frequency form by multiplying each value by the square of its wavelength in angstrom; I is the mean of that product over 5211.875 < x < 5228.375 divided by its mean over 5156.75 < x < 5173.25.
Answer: 1.46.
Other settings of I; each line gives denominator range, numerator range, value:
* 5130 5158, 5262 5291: 1.41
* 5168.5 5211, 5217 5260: 1.62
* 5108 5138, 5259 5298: 1.42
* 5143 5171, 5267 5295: 1.47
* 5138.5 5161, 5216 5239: 1.42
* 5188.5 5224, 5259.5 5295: 1.17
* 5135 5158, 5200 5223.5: 1.22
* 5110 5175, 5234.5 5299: 1.54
